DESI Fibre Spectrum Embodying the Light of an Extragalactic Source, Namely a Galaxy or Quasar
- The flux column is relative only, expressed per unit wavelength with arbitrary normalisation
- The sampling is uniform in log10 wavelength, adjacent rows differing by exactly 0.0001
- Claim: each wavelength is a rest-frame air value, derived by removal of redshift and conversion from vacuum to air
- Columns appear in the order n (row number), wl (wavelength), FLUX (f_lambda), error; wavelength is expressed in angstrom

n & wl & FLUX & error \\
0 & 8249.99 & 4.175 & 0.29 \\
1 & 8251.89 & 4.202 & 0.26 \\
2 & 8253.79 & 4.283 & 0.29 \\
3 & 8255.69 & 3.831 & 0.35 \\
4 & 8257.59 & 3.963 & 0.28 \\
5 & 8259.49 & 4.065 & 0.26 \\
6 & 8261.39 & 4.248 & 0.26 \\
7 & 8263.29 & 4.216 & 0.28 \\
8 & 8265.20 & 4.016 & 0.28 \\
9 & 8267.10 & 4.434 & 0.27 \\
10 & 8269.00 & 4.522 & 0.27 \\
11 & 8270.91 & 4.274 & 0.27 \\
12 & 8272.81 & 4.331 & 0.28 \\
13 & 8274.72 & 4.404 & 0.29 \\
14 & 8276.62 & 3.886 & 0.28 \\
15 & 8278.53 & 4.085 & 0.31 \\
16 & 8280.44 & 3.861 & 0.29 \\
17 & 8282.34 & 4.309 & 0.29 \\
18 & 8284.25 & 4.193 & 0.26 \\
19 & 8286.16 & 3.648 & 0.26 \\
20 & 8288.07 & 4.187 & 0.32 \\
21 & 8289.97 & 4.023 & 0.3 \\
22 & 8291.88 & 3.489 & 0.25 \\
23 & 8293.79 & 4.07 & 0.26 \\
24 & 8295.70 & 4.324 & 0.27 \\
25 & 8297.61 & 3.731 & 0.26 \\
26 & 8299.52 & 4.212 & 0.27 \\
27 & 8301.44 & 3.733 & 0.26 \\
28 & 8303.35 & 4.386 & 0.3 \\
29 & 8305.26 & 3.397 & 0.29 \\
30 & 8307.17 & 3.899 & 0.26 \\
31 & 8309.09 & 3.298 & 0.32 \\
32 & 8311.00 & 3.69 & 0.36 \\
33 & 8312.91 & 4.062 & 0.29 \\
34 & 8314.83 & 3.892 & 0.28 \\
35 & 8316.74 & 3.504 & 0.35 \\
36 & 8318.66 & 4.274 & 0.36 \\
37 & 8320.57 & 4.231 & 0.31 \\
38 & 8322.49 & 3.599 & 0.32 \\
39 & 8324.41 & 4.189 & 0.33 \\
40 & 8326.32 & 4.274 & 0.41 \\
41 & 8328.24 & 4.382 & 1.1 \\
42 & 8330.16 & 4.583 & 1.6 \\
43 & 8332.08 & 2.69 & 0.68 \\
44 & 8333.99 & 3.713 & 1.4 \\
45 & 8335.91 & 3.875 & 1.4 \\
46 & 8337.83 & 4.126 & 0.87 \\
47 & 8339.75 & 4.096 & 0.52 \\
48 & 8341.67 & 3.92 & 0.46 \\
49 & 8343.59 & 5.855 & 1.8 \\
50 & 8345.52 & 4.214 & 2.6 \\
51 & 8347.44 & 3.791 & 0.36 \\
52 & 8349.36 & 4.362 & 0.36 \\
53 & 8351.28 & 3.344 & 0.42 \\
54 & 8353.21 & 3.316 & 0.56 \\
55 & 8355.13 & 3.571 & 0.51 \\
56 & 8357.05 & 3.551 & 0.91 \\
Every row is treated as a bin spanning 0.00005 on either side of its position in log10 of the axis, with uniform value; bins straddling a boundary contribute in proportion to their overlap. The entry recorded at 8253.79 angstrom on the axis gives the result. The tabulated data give 4.283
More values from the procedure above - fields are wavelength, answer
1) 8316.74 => 3.504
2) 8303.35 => 4.386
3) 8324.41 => 4.189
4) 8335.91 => 3.875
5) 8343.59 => 5.855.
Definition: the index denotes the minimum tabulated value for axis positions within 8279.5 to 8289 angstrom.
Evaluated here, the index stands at 3.648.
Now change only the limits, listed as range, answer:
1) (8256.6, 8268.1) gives 3.963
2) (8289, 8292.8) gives 3.489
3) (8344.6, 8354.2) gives 3.316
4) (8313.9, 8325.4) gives 3.504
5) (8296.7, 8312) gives 3.298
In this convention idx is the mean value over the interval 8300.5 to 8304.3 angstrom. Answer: 4.06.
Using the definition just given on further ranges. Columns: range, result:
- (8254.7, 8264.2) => 4.07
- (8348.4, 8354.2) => 3.67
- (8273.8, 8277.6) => 4.14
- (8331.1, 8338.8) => 3.61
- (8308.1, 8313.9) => 3.68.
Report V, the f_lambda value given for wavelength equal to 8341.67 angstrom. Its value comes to 3.92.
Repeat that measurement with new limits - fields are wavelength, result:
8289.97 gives 4.023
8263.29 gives 4.216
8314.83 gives 3.892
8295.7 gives 4.324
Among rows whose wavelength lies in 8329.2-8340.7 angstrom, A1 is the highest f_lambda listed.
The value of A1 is 4.583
